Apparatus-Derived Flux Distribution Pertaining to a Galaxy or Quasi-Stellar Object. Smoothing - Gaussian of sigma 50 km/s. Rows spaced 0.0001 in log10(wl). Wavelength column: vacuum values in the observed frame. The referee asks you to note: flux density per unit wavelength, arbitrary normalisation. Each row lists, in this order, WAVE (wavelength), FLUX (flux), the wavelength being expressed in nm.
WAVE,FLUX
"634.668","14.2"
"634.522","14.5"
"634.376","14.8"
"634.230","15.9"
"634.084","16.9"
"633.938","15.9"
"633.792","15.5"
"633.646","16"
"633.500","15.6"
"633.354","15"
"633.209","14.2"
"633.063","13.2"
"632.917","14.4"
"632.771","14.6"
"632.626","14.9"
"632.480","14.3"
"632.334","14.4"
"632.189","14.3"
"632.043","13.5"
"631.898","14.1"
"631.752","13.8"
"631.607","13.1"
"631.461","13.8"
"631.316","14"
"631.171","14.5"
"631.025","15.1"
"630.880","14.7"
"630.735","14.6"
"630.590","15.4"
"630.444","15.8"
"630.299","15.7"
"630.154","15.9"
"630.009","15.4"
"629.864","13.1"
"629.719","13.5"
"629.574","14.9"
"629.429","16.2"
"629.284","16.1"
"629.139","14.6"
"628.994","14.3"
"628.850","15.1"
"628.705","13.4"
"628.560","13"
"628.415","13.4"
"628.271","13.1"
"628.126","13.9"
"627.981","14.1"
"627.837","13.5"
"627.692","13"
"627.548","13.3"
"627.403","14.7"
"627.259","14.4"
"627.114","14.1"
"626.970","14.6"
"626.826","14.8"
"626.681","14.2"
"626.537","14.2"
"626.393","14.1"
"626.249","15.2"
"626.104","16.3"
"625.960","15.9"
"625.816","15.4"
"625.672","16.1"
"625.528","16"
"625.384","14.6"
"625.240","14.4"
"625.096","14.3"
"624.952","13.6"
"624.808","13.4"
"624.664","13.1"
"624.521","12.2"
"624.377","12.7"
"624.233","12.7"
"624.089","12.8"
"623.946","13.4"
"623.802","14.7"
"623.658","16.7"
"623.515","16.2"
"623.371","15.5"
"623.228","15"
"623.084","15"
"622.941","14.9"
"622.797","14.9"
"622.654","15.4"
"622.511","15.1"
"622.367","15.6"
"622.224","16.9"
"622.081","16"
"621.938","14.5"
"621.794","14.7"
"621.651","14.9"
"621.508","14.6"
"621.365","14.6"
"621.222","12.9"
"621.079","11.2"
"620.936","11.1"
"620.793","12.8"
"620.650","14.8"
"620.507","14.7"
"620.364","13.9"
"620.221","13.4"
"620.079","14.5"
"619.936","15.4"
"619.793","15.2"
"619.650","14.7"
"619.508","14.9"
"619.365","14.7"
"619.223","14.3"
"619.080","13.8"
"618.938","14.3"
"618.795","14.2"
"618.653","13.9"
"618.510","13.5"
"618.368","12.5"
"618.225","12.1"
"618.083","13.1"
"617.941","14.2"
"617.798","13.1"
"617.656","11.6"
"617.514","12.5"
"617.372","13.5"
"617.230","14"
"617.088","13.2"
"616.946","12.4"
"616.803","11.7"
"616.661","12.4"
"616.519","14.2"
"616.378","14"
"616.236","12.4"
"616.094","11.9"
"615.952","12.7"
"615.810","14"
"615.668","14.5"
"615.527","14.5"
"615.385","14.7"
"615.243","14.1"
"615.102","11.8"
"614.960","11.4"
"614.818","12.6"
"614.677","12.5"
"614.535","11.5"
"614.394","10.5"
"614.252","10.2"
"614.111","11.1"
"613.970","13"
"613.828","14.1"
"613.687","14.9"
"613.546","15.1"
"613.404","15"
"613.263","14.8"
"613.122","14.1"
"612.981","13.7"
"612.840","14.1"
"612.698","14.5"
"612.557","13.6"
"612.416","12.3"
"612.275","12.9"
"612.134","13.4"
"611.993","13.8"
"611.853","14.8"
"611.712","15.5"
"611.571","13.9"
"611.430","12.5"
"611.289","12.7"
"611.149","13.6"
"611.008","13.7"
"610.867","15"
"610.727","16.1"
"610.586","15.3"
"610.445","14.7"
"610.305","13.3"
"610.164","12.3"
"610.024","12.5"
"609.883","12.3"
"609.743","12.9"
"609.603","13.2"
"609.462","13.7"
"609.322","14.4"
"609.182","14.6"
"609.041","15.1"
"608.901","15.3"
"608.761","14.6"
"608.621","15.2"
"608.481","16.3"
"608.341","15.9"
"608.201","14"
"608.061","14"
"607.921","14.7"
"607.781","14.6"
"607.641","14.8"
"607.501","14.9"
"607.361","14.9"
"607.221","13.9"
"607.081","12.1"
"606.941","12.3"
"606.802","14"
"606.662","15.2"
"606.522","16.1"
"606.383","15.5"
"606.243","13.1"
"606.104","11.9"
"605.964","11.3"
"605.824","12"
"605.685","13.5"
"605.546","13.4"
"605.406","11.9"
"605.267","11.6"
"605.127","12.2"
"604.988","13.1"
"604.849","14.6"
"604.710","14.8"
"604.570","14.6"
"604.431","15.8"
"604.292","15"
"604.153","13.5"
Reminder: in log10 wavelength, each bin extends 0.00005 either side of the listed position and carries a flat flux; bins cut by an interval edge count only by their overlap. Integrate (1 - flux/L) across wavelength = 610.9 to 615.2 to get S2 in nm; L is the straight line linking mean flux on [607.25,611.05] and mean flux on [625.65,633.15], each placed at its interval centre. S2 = 0.33 nm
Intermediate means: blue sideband 14.4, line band 13.3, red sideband 14.4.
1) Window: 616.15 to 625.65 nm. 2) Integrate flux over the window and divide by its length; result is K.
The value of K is 14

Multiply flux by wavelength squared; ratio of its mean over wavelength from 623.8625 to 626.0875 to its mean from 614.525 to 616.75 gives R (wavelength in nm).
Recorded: 1.1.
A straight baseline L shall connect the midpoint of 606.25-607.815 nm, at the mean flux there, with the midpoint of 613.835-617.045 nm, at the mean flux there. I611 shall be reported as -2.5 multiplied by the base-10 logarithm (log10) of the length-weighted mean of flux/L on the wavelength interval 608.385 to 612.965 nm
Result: -0.03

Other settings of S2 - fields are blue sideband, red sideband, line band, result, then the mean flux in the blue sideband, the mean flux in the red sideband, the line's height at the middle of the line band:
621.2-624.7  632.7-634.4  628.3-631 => 0.05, 14.6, 15.2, 15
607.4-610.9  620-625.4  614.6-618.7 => 0.36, 14.4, 14.3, 14.3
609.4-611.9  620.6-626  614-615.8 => 0.19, 13.8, 14.4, 14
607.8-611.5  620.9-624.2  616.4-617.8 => 0.15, 14.2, 14.7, 14.4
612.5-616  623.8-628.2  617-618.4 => 0.06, 13.3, 14.2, 13.6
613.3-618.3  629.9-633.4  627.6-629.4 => 0.03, 13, 14.5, 14.2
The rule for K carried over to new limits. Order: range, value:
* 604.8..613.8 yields 13.9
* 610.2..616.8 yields 13.5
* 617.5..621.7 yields 13.7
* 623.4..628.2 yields 14.3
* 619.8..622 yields 13.9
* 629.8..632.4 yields 14.5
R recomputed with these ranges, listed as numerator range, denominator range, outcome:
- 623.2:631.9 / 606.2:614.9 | 1.10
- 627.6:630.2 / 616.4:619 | 1.12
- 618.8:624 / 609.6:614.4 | 1.10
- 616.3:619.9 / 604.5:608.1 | 1.03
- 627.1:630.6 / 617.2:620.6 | 1.07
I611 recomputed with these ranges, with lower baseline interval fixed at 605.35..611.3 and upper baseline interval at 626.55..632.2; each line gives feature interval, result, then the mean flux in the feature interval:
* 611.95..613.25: 0.03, 13.6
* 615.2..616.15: 0.03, 13.8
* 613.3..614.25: 0.03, 13.6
